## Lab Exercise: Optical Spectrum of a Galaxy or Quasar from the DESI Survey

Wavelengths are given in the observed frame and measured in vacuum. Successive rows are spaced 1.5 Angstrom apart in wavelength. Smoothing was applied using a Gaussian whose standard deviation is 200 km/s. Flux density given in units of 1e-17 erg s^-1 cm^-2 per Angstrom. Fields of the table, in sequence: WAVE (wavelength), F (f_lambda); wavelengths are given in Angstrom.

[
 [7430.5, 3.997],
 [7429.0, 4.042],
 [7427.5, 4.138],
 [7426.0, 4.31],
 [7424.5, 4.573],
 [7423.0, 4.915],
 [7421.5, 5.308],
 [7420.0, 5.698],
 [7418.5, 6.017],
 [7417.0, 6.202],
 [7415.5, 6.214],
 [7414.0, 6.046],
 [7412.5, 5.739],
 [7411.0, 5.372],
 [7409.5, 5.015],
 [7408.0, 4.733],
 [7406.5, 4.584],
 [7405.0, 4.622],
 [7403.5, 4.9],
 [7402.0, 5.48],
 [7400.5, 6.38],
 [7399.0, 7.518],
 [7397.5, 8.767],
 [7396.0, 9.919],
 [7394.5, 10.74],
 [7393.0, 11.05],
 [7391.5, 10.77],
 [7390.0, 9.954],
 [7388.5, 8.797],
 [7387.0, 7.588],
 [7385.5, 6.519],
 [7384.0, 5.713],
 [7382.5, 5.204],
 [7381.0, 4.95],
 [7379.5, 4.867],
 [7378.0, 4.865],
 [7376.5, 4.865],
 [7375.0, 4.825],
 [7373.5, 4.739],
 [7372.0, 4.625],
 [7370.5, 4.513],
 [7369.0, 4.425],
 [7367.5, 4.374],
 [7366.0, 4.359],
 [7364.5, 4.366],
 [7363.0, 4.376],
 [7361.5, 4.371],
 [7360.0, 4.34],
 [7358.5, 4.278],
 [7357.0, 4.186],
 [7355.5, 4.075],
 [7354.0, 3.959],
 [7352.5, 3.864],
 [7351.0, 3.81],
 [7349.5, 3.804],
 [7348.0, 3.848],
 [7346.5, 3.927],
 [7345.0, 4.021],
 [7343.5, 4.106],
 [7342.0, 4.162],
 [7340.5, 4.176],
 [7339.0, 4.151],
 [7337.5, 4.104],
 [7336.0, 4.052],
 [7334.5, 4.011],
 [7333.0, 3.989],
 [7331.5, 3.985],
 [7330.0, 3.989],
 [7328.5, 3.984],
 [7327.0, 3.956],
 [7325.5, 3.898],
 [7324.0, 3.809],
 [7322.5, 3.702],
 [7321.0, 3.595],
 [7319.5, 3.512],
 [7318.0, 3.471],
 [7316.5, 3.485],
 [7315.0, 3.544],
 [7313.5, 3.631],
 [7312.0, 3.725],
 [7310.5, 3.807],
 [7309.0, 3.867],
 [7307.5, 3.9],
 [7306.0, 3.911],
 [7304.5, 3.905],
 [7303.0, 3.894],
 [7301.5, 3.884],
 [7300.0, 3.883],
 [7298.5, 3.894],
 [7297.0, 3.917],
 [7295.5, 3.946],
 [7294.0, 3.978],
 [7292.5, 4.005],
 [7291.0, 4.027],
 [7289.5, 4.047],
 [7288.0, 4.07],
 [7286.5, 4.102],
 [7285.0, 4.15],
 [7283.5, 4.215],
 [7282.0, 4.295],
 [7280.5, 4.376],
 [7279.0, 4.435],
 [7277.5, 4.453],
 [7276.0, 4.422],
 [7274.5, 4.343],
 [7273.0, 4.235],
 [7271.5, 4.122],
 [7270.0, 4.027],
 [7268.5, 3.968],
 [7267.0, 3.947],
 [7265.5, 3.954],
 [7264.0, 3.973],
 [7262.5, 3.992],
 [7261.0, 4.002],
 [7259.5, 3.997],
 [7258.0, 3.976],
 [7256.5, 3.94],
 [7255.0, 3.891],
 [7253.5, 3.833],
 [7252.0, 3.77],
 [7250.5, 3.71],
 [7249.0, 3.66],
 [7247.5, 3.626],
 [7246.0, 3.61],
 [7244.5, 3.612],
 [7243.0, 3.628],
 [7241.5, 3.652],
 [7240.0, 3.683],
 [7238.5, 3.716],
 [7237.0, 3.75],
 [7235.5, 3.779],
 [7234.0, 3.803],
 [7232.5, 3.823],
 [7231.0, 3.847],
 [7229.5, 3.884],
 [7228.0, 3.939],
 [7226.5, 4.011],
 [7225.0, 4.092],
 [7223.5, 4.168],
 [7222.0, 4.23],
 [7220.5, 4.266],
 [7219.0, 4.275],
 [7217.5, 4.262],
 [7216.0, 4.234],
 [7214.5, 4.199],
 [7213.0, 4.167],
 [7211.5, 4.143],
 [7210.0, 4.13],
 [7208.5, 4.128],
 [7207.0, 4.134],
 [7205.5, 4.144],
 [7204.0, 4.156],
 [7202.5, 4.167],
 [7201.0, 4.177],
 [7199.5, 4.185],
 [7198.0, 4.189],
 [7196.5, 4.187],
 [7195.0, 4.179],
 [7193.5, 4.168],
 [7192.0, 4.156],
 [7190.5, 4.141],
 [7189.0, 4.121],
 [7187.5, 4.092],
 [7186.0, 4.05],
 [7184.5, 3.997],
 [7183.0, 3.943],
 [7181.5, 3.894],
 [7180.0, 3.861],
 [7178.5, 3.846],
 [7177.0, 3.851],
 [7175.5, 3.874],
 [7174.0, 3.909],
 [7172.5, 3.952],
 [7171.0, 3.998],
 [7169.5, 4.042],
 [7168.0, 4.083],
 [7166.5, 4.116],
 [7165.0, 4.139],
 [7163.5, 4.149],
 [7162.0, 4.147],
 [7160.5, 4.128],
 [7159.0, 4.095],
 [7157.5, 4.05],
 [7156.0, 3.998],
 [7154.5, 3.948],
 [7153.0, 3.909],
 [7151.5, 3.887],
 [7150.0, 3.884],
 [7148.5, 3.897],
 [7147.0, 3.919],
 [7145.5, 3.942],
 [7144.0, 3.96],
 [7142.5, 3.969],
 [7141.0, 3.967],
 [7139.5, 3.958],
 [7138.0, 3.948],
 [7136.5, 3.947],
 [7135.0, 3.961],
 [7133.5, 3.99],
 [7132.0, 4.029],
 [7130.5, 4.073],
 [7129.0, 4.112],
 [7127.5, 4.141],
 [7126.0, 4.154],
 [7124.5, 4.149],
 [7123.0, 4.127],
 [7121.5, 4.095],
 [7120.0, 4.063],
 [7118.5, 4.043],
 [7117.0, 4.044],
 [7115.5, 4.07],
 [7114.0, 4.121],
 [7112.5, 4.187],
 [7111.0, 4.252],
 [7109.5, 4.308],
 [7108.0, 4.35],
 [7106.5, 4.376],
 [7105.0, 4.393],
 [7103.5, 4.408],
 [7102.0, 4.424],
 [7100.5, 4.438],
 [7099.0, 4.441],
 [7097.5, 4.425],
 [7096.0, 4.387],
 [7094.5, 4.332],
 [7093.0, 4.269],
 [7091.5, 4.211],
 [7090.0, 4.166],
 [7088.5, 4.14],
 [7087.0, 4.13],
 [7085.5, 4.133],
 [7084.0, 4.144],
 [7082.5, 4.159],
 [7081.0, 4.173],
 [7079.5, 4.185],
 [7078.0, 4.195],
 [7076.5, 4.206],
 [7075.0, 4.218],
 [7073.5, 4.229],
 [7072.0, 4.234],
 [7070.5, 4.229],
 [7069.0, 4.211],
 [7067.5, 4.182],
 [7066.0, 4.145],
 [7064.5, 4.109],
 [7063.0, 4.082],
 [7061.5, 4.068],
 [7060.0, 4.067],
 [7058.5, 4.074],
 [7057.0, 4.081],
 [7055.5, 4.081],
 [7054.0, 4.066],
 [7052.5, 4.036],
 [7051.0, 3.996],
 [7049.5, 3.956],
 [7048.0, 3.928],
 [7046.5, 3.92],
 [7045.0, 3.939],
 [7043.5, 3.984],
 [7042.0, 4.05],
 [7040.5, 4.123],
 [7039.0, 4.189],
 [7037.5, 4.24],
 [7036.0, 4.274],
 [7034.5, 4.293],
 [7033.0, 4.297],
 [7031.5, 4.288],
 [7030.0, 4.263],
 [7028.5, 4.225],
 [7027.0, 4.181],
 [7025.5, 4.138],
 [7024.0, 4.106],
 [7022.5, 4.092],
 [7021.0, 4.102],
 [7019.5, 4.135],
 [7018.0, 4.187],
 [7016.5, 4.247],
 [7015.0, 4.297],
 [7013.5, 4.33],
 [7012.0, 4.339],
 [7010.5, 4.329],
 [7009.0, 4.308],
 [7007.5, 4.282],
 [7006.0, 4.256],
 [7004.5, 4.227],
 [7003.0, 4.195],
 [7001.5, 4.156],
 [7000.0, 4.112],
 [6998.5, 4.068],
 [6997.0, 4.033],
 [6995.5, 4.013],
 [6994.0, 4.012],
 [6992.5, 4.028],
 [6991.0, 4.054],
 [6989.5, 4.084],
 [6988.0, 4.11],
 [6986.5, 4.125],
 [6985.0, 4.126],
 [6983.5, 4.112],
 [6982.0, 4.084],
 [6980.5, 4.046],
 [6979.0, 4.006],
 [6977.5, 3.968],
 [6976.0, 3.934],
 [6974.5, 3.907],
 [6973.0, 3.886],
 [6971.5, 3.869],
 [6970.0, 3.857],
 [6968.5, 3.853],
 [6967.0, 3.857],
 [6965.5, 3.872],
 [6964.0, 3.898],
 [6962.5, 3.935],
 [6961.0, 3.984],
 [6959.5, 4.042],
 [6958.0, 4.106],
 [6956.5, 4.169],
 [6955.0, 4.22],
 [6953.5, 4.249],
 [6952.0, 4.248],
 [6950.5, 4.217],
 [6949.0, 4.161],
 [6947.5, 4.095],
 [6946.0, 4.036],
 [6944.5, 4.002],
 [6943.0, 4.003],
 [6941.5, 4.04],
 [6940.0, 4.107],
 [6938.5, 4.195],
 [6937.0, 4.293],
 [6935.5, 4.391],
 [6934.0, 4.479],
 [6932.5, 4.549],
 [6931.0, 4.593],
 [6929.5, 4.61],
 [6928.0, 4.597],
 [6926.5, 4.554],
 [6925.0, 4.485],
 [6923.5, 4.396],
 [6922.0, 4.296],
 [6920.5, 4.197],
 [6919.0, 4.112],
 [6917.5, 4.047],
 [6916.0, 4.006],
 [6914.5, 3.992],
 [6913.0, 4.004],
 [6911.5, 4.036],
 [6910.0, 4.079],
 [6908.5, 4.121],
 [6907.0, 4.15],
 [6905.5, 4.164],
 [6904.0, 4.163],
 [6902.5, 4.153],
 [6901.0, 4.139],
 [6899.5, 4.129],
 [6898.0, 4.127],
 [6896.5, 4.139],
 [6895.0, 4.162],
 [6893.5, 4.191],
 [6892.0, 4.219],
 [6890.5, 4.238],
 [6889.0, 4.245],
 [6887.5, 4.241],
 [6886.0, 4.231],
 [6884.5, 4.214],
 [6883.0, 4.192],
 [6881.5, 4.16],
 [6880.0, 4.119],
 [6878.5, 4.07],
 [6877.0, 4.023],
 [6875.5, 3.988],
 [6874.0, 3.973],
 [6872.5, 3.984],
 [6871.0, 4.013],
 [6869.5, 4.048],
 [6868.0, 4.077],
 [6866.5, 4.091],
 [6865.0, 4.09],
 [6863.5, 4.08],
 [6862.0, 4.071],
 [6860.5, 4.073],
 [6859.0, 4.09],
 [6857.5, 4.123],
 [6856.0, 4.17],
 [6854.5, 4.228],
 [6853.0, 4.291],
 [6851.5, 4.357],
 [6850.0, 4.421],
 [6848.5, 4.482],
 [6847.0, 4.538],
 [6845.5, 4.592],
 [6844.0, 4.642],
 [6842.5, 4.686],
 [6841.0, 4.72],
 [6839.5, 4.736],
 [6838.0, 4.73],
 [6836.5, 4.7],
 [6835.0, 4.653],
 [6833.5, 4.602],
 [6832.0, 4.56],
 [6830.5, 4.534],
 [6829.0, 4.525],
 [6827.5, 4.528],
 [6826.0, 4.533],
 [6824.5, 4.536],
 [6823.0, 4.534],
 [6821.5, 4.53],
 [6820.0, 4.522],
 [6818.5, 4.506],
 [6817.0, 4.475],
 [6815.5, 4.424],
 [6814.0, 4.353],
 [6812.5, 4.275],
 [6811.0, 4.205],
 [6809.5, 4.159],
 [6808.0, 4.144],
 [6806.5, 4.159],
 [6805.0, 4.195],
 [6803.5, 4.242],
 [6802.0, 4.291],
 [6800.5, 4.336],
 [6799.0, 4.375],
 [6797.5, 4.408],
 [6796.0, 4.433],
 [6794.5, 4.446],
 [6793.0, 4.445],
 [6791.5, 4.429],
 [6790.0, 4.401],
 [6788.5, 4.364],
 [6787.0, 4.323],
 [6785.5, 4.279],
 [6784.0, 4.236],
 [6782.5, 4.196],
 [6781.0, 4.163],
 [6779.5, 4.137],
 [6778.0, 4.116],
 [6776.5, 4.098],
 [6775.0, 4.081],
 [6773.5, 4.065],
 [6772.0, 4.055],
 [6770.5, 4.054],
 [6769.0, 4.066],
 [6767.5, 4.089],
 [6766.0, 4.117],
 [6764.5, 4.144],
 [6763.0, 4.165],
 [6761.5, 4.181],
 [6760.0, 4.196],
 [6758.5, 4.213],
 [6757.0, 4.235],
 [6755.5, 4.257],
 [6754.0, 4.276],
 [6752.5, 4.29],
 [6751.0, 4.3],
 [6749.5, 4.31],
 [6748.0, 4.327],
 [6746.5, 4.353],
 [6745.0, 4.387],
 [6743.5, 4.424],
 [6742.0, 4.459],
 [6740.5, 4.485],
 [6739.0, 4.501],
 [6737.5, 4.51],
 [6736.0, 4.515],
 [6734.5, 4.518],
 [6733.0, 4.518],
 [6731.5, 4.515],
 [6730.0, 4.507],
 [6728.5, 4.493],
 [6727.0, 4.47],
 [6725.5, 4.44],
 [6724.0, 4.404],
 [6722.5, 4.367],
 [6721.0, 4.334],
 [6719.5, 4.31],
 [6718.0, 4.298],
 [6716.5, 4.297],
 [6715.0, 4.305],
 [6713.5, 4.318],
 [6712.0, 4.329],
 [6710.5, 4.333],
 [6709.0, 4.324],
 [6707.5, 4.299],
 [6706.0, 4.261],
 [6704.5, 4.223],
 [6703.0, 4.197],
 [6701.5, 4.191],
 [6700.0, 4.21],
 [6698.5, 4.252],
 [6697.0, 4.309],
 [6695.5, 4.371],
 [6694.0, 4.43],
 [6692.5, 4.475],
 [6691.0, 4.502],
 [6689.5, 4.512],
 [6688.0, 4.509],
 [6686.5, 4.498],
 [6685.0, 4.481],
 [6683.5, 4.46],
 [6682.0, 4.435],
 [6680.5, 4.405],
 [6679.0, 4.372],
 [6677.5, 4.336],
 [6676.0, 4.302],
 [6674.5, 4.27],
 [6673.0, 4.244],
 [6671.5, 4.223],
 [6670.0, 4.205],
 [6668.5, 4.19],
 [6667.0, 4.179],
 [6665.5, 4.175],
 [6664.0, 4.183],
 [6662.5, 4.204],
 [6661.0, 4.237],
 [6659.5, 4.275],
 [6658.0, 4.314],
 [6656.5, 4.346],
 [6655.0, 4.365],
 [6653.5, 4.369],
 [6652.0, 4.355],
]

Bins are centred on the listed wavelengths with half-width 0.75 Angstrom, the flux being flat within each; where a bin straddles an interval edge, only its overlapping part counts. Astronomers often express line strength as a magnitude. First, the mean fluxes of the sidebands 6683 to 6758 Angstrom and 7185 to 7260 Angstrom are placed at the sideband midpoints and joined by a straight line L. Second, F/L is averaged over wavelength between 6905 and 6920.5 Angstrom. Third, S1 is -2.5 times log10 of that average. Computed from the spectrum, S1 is 0.04 mag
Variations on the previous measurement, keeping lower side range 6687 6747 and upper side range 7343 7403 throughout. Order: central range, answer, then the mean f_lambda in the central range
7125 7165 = 0.29 mag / 4.01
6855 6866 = 0.14 mag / 4.1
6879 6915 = 0.14 mag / 4.15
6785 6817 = 0.06 mag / 4.32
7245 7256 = 0.41 mag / 3.73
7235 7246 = 0.42 mag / 3.68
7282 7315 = 0.37 mag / 3.94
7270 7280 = 0.26 mag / 4.31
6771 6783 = 0.10 mag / 4.11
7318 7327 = 0.45 mag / 3.7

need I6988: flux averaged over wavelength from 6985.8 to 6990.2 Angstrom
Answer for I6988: 4.11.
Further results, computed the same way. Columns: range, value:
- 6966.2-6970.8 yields 3.86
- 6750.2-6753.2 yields 4.3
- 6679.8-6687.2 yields 4.46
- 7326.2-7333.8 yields 3.98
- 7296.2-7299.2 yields 3.91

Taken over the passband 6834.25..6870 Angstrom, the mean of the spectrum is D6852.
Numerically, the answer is 4.36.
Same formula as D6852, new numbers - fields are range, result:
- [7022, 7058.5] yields 4.11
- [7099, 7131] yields 4.21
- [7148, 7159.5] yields 3.96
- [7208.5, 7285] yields 4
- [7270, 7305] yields 4.11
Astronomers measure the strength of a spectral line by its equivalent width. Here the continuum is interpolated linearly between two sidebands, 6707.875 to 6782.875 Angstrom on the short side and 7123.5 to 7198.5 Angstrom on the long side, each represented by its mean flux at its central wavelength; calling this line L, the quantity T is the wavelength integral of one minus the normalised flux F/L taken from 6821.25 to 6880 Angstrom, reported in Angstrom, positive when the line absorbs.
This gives -1.6 Angstrom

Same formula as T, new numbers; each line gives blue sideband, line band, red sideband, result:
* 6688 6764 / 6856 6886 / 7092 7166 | 1.3 Angstrom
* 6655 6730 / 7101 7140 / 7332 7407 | 6.7 Angstrom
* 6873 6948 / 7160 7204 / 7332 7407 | 7.6 Angstrom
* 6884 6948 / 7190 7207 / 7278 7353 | -0.6 Angstrom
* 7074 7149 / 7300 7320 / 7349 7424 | 5.9 Angstrom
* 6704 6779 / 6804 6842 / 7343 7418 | 0.0 Angstrom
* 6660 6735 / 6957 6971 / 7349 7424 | 2.7 Angstrom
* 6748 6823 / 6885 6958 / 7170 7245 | -0.5 Angstrom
